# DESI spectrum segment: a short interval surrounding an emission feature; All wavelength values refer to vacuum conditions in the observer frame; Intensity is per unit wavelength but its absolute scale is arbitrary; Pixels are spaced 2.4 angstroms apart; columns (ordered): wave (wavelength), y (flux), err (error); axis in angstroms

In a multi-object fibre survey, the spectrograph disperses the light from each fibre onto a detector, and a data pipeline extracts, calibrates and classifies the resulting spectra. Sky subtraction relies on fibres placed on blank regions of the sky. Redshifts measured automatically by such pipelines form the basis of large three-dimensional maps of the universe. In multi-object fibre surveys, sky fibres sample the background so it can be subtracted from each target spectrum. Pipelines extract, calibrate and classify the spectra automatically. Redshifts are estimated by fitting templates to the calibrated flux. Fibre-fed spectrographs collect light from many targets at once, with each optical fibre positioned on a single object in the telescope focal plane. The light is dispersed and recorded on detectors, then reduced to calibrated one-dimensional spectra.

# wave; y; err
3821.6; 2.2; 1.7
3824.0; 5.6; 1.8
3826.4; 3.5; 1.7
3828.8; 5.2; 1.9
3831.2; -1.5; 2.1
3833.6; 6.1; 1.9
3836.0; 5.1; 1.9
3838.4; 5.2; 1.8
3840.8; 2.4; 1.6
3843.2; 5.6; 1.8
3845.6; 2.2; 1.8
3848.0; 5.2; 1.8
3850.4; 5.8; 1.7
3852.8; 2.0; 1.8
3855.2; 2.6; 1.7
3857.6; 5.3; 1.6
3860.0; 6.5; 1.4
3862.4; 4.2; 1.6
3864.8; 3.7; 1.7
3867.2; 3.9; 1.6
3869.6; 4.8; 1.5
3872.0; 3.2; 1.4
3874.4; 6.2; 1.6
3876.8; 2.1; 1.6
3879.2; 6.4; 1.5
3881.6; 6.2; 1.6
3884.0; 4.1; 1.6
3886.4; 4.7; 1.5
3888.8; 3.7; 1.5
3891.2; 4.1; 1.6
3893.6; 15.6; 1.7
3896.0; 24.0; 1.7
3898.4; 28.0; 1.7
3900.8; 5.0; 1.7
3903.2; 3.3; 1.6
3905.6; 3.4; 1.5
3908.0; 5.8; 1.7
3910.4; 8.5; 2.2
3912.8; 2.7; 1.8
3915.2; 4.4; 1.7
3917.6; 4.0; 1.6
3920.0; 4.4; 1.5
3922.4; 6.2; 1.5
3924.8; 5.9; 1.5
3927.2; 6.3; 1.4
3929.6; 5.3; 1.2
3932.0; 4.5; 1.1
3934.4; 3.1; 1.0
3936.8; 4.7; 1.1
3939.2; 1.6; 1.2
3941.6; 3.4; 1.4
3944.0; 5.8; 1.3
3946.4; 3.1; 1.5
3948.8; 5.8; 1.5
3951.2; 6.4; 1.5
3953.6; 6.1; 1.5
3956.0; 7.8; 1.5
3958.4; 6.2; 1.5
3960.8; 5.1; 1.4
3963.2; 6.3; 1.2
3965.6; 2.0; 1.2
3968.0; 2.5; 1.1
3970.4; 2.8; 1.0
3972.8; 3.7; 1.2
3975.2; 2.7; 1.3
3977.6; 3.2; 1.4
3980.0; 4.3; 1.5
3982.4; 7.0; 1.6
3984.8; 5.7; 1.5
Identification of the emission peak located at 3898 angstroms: [O II]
